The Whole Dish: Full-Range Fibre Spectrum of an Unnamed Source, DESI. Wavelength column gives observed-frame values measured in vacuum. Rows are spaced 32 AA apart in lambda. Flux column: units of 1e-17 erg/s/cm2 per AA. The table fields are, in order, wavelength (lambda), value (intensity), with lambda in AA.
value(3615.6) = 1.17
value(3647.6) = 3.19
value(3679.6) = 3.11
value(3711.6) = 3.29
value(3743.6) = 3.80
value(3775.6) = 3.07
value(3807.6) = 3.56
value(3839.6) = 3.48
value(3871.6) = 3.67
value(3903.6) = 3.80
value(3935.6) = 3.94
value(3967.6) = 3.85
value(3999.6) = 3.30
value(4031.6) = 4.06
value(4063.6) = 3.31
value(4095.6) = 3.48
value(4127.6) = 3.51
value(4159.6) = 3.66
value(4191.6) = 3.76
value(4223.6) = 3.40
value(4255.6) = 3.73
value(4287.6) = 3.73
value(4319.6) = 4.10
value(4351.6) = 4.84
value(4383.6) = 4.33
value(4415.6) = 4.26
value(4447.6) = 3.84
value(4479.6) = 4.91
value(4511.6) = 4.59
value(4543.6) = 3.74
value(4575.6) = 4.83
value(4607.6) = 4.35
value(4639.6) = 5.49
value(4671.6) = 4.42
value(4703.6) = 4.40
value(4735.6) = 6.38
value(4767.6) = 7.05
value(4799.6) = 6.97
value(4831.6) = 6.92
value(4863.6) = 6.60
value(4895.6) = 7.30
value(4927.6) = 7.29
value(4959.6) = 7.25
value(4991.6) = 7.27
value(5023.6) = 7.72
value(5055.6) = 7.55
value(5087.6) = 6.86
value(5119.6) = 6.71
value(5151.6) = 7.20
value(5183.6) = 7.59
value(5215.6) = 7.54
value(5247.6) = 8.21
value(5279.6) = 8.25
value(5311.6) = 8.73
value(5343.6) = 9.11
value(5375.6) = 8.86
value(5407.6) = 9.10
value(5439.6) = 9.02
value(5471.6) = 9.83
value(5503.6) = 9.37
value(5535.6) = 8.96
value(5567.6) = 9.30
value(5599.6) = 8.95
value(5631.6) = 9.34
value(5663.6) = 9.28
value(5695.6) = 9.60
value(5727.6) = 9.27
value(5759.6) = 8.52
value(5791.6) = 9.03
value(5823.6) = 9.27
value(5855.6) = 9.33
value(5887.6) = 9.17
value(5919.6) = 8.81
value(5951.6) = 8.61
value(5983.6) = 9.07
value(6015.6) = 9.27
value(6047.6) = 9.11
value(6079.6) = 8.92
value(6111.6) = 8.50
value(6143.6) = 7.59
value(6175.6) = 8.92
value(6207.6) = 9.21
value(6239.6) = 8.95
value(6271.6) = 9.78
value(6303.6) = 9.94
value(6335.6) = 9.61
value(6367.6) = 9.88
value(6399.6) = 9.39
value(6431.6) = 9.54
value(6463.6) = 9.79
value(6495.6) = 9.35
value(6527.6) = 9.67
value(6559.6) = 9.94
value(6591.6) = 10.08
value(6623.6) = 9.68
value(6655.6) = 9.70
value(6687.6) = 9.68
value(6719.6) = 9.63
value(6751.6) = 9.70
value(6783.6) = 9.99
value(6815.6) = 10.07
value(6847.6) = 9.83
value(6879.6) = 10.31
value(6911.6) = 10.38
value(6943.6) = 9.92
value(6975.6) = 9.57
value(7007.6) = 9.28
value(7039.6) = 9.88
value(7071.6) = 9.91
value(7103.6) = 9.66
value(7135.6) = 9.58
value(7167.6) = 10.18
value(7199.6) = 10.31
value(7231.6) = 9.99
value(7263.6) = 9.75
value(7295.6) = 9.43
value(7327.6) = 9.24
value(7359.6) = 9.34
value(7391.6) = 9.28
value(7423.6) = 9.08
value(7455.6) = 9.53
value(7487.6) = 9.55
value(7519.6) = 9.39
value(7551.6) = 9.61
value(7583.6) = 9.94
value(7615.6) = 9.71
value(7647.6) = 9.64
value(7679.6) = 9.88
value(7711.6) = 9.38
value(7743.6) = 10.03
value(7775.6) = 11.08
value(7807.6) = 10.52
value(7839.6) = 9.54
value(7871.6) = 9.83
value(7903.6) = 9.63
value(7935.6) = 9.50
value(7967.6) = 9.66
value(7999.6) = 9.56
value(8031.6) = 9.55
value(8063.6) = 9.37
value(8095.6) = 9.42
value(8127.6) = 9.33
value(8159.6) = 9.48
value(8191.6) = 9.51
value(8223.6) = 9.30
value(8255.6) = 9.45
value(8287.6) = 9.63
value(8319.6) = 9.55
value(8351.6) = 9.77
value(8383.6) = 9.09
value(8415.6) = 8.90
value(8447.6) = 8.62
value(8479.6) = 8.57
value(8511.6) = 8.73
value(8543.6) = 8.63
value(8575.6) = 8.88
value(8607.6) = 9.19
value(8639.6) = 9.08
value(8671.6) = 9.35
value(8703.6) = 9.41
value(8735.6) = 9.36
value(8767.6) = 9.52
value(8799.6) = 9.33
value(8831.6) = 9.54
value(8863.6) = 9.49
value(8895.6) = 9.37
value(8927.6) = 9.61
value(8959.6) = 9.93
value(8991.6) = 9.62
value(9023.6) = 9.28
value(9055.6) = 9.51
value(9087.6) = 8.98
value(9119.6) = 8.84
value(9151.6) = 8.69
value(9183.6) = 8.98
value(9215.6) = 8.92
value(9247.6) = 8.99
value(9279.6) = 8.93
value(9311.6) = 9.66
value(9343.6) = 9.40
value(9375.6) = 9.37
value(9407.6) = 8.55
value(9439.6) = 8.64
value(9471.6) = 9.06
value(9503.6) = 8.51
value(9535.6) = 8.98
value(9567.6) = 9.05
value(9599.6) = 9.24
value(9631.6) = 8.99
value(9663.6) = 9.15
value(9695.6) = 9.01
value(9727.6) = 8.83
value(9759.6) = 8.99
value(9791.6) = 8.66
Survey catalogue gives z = 0.186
